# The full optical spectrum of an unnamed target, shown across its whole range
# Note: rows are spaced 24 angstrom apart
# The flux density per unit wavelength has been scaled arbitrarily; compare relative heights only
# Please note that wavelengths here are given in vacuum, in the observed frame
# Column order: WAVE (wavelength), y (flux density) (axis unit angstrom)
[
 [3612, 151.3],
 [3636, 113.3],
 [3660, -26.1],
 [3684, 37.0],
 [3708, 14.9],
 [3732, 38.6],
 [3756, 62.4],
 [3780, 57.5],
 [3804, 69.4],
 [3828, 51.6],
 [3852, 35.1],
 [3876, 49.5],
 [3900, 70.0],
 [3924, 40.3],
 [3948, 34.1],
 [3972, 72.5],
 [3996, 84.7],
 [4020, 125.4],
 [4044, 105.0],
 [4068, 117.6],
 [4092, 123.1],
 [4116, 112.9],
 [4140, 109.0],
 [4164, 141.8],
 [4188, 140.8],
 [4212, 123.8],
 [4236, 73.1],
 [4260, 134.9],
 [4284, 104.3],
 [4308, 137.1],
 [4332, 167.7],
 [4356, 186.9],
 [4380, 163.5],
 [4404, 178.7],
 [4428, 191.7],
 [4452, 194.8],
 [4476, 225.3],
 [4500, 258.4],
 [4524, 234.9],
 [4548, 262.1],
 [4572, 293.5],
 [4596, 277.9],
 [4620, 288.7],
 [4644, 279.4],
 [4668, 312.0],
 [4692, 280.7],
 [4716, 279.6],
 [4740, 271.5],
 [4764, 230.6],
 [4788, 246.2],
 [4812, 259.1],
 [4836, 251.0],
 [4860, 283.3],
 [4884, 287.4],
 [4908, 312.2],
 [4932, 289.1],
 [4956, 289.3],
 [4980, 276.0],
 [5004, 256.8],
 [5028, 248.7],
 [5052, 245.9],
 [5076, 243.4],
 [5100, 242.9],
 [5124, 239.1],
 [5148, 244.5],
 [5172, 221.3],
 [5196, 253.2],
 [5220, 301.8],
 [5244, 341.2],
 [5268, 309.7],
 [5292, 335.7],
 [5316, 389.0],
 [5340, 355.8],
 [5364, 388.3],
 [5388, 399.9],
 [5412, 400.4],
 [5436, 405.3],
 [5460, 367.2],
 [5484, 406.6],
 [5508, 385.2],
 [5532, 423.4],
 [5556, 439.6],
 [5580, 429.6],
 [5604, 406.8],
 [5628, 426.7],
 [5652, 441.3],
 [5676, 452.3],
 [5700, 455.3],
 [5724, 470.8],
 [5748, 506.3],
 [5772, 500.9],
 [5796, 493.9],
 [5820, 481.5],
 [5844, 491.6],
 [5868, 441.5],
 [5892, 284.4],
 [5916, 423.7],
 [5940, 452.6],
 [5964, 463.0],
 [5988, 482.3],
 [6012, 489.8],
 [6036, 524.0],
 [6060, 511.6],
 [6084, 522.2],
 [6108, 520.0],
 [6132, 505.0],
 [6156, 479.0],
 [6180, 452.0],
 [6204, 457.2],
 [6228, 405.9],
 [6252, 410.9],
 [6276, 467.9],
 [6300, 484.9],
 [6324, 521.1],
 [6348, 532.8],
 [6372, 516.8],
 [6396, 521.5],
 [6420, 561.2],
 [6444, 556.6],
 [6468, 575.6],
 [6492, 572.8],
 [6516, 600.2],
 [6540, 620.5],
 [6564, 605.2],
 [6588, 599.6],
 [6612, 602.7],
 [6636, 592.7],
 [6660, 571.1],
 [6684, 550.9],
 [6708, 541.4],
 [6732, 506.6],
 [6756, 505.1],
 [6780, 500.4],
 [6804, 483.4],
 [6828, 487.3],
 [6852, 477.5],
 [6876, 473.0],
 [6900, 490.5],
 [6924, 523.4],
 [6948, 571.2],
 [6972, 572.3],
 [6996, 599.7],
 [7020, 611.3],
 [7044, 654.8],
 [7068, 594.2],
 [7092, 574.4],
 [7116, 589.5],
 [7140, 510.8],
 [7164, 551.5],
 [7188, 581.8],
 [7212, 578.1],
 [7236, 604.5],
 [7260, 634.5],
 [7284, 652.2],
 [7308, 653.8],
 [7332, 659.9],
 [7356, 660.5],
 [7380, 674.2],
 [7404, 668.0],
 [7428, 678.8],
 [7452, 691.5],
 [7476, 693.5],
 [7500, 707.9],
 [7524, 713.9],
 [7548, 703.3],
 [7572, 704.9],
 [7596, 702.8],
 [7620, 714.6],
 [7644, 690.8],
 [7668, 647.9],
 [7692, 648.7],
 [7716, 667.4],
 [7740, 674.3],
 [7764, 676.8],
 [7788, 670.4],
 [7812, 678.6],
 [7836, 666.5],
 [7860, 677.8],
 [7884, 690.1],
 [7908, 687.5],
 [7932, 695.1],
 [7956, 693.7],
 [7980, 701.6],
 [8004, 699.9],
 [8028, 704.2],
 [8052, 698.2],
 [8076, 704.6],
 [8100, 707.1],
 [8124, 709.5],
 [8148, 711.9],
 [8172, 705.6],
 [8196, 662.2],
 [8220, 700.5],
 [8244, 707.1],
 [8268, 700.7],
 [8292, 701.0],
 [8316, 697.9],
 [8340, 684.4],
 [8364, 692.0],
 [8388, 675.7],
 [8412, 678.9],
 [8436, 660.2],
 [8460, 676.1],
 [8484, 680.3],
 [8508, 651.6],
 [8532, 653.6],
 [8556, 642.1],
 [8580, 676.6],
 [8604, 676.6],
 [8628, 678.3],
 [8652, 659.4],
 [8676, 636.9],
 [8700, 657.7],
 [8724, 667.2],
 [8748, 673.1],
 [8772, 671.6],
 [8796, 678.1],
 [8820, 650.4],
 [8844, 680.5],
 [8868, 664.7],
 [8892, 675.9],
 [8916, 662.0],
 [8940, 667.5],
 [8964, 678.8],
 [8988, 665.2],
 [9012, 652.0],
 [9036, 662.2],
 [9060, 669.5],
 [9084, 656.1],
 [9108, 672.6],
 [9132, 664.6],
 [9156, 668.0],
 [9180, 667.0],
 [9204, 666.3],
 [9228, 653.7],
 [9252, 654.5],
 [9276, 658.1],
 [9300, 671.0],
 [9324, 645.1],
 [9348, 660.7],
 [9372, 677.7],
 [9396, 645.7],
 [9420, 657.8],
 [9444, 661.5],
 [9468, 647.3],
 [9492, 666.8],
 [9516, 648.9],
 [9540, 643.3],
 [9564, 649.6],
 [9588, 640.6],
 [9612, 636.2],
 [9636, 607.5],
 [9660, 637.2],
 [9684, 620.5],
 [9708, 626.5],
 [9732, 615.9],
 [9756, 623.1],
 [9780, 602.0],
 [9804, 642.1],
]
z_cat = 0.00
